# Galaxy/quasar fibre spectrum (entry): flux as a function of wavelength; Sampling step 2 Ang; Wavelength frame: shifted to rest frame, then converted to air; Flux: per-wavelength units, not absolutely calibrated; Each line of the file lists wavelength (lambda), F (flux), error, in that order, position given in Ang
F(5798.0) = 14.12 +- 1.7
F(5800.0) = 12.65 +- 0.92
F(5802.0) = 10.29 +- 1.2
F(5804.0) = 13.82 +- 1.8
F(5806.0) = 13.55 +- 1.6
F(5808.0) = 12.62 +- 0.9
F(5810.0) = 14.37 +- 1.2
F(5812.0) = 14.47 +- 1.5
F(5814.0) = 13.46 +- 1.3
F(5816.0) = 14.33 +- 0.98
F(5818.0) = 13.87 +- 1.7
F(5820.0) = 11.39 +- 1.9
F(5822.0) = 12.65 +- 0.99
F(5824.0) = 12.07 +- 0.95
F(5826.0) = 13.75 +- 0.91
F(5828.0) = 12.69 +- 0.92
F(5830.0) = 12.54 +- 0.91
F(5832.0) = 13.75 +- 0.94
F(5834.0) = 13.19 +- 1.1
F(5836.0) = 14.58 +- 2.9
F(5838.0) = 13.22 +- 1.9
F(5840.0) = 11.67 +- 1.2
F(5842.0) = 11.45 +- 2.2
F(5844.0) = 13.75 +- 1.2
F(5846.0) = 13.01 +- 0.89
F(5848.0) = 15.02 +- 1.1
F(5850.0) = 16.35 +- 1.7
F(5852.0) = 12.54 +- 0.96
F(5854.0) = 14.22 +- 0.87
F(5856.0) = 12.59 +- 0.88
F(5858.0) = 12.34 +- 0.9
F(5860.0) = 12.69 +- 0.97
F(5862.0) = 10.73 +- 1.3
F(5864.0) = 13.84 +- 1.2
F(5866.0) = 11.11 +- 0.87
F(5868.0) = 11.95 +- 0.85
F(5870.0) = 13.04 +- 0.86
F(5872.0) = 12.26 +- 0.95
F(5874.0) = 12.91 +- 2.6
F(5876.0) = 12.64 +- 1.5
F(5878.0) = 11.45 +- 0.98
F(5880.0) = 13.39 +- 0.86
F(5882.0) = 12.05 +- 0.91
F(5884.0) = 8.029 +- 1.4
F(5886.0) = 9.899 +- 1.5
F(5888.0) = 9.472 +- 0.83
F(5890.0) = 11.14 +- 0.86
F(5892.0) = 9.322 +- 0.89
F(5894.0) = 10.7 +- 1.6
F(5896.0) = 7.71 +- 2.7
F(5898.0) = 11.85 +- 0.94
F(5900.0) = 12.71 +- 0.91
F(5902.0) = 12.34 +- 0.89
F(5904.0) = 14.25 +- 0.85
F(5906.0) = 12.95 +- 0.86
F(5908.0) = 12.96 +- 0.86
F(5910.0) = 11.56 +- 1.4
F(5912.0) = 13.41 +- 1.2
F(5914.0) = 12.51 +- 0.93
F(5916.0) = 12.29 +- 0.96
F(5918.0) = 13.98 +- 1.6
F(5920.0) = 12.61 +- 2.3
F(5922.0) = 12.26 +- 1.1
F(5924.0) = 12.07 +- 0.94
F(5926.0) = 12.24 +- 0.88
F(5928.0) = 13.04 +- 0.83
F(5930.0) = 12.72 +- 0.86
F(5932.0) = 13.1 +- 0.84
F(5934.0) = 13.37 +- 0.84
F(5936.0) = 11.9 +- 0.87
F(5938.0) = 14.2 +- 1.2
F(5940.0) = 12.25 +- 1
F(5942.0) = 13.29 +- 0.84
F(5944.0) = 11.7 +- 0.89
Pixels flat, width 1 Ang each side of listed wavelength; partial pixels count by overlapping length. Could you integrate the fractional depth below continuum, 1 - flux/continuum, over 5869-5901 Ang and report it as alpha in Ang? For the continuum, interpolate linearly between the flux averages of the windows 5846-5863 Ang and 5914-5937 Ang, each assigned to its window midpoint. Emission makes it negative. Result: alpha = 4.60 Ang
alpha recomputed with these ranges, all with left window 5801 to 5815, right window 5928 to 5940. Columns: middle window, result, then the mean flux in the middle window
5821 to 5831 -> 0.3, 12.7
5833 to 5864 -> -0.1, 13.2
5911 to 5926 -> 0.4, 12.7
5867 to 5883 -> 0.8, 12.5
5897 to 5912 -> 0.4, 12.7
